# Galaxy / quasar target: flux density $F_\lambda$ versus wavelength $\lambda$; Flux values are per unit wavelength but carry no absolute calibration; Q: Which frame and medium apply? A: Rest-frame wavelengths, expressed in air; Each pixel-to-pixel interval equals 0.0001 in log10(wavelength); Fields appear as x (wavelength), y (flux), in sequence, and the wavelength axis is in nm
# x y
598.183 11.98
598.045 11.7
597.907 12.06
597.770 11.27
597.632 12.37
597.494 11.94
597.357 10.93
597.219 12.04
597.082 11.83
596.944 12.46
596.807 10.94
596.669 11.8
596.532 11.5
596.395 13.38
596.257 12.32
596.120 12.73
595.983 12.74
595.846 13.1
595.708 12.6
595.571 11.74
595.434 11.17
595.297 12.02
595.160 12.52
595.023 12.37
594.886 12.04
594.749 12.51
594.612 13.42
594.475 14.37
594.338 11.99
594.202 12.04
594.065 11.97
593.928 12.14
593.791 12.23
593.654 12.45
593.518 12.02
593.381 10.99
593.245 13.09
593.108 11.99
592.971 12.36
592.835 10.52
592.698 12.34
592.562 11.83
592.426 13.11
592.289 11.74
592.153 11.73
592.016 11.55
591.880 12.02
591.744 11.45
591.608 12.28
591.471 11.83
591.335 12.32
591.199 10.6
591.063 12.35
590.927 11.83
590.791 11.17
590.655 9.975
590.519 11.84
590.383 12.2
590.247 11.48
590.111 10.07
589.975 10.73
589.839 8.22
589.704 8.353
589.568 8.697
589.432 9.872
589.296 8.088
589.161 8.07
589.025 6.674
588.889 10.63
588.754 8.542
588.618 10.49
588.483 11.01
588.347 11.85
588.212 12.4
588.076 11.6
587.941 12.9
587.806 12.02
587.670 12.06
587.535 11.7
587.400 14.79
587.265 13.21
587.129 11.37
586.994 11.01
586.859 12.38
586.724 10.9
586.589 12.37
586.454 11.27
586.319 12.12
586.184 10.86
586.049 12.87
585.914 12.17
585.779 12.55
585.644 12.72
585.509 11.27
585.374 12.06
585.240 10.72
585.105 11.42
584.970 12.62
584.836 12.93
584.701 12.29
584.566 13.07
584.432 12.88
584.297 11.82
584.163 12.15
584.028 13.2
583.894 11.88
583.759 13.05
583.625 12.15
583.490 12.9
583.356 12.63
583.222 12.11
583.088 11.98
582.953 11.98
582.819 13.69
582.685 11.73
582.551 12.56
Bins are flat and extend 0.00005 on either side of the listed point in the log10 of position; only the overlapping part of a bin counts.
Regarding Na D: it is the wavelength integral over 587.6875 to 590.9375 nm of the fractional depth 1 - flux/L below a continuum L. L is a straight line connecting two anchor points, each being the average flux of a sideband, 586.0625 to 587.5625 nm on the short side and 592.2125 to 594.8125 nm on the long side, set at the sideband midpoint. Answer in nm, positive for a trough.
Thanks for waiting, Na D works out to 0.47 nm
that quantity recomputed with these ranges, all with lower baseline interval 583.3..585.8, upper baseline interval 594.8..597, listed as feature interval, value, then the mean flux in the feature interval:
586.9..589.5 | 0.28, 11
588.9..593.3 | 0.47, 10.9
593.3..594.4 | 0.02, 12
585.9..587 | 0.05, 11.8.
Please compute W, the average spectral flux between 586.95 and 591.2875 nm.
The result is 10.8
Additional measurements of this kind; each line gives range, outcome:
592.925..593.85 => 12.2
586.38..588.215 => 12.1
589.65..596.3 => 11.9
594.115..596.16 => 12.5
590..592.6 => 11.6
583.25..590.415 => 11.5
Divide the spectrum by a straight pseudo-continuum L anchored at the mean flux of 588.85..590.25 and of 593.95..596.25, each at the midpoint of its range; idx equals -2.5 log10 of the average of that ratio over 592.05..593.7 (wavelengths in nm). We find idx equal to -0.087 mag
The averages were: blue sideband 9.03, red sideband 12.5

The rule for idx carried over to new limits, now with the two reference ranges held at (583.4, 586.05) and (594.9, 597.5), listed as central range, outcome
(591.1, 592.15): 0.04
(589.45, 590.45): 0.22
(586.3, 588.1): 0.01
